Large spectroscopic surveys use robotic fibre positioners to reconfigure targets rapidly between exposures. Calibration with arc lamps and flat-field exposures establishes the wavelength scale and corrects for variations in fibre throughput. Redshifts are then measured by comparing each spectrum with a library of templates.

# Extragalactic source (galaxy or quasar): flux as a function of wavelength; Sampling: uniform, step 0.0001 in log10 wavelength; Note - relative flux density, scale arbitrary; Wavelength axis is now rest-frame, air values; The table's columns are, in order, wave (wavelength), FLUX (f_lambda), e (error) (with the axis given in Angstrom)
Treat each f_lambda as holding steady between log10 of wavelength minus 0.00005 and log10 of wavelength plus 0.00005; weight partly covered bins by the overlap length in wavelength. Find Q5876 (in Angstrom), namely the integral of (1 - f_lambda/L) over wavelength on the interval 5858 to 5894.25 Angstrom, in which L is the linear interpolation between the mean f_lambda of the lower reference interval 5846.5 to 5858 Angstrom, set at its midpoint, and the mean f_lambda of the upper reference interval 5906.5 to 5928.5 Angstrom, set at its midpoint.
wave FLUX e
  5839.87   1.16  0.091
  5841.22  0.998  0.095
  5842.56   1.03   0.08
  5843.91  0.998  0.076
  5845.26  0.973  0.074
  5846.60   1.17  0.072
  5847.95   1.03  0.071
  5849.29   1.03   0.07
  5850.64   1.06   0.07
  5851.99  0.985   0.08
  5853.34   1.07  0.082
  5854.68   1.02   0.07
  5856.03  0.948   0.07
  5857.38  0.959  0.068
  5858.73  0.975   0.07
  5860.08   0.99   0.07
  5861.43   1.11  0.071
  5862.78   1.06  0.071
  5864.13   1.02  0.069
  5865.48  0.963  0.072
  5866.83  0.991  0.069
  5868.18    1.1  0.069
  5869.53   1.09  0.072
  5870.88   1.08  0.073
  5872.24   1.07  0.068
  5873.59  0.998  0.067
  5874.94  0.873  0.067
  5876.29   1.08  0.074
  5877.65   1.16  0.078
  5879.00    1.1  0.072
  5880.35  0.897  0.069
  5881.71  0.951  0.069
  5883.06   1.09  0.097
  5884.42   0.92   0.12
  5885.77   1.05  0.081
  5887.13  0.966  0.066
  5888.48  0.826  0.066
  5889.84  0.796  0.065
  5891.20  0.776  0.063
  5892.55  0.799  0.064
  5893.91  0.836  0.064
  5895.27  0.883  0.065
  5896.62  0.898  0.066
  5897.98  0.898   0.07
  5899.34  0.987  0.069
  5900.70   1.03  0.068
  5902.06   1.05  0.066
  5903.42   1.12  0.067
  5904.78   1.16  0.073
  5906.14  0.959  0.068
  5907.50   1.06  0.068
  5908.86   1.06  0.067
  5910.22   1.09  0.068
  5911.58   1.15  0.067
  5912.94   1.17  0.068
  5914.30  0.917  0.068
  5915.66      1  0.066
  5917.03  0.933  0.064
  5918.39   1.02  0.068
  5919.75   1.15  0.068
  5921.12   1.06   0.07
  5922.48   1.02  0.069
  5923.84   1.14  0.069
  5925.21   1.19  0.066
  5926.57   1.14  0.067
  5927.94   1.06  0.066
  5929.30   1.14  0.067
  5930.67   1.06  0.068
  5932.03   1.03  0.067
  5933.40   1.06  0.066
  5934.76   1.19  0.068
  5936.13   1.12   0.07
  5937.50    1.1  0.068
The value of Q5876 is 1.9 Angstrom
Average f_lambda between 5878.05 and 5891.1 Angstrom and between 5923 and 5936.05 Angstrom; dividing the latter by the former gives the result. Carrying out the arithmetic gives 1.17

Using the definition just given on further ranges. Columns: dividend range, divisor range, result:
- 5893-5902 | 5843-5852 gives 0.89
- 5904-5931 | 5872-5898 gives 1.14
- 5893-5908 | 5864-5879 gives 0.95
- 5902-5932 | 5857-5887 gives 1.05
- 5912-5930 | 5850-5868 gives 1.06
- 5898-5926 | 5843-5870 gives 1.03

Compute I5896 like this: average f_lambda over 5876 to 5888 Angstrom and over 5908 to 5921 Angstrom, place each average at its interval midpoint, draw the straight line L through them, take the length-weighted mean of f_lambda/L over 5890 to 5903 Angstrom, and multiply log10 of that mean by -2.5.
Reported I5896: 0.14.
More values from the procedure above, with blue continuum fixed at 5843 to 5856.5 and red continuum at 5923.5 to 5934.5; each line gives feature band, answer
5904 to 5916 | 0.02 mag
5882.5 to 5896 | 0.19 mag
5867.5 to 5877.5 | 0.00 mag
